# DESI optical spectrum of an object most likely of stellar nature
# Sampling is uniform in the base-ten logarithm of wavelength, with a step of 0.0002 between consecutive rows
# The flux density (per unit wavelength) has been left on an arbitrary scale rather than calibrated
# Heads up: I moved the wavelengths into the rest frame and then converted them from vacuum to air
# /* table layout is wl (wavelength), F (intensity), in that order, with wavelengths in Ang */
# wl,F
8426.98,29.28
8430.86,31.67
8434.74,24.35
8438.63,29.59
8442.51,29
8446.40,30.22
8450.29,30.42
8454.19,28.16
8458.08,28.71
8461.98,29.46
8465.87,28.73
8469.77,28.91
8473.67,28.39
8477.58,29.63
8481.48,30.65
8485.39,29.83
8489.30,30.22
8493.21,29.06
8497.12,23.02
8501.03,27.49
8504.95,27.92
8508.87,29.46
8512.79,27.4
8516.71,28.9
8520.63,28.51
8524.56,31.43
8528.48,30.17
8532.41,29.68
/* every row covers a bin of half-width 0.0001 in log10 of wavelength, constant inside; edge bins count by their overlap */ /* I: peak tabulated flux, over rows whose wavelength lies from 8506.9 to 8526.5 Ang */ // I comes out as 31.43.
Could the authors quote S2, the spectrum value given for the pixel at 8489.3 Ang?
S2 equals 30.22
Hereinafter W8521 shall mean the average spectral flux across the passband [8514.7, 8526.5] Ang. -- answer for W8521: 29.6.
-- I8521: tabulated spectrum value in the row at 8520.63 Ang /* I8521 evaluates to 28.51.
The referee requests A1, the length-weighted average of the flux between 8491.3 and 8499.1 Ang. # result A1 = 26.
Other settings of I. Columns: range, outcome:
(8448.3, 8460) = 30.42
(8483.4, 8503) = 30.22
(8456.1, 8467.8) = 29.46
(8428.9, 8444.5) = 31.67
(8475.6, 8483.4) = 30.65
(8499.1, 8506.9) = 27.92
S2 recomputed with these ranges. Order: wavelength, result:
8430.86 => 31.67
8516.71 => 28.9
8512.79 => 27.4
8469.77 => 28.91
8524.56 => 31.43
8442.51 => 29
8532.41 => 29.68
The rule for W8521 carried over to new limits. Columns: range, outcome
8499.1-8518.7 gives 28.2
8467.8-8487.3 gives 29.5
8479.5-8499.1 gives 28.6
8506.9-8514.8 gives 28.4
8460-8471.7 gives 29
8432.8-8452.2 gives 28.7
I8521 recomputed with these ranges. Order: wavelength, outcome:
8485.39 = 29.83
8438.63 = 29.59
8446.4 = 30.22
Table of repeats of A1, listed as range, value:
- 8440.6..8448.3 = 29.6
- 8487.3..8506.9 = 27.5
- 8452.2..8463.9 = 28.8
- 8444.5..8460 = 29.4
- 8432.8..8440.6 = 27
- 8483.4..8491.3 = 30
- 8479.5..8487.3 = 30.2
